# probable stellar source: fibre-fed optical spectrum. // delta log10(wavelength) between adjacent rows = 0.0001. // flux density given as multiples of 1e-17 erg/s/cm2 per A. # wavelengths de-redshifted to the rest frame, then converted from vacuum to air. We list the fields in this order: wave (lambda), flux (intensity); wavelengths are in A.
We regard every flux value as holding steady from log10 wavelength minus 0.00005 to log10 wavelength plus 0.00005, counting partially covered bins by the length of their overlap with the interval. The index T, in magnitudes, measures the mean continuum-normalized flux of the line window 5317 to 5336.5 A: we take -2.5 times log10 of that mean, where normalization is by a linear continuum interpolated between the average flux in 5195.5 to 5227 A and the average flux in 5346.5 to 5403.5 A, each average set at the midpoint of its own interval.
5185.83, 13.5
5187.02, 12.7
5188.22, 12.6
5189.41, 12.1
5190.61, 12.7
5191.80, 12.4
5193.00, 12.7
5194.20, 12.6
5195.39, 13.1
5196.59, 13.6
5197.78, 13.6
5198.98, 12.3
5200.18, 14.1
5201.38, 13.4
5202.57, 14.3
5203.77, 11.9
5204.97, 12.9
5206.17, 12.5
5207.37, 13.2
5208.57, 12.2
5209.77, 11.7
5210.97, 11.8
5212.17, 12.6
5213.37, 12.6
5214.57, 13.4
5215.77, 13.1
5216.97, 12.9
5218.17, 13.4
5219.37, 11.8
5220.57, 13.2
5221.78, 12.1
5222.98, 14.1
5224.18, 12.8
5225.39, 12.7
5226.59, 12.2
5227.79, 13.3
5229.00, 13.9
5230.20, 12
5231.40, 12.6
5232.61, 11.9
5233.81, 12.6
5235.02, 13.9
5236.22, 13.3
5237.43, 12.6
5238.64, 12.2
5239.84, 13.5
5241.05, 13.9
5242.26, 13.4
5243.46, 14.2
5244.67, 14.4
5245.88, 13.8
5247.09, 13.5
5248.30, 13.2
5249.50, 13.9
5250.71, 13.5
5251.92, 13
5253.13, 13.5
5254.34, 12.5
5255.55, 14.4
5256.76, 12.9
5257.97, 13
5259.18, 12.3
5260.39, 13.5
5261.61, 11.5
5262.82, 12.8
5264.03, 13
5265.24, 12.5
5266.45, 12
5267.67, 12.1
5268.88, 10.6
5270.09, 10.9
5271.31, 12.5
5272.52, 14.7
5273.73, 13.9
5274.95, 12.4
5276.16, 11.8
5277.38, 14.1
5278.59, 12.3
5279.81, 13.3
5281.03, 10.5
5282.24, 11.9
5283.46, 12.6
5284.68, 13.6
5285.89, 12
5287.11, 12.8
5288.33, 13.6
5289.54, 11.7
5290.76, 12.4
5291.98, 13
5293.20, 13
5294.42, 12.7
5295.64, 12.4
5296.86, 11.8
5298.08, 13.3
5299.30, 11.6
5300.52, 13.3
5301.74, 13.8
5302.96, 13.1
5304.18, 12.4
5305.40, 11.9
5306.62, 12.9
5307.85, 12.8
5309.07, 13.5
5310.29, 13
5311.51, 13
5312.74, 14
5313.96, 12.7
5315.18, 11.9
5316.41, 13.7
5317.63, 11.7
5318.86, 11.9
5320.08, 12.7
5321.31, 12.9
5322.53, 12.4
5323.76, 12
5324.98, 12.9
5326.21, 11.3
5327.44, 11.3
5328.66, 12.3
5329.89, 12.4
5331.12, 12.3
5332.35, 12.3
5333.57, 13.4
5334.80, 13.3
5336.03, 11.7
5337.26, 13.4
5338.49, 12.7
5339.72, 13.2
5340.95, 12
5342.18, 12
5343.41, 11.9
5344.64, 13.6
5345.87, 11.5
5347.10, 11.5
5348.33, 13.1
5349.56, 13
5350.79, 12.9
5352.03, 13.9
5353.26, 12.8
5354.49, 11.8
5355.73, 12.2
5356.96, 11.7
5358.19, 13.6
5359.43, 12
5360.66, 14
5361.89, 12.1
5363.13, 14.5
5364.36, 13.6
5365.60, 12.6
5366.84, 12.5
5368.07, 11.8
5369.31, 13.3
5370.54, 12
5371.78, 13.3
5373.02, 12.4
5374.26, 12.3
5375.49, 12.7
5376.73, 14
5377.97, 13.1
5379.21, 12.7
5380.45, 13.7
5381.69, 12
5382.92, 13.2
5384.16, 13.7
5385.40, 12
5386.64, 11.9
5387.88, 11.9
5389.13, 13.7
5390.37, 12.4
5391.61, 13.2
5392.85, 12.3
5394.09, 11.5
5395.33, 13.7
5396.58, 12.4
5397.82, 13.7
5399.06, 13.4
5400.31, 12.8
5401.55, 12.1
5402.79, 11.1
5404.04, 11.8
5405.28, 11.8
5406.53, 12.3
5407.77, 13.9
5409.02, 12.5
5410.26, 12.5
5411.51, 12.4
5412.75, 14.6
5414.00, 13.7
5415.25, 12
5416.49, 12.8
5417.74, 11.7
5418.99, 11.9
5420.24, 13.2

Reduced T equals 0.04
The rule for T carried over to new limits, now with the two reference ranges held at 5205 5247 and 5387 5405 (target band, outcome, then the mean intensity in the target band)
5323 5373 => 0.006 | 12.6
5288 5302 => 0.009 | 12.7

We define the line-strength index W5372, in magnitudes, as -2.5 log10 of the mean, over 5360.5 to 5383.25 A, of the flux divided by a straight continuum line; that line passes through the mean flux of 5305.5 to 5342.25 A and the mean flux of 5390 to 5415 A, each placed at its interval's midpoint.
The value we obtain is -0.02 mag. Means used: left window 12.6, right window 12.7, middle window 12.9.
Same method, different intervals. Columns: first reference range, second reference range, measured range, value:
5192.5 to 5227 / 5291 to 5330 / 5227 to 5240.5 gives -0.01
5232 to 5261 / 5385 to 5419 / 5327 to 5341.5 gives 0.03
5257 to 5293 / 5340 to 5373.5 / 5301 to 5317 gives -0.03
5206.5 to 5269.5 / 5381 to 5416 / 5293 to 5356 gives 0.02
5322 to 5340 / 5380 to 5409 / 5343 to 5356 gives -0.01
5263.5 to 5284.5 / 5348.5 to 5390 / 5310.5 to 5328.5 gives 0.01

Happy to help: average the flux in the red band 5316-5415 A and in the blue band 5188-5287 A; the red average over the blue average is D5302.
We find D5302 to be 0.98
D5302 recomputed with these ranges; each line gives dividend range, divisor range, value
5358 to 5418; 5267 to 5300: 1.02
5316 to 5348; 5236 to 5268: 0.94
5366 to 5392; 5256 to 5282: 1.02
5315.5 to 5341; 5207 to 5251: 0.96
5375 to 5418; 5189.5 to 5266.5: 0.98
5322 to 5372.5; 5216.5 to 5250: 0.96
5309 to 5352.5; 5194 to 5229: 0.98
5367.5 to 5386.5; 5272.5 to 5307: 1.01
